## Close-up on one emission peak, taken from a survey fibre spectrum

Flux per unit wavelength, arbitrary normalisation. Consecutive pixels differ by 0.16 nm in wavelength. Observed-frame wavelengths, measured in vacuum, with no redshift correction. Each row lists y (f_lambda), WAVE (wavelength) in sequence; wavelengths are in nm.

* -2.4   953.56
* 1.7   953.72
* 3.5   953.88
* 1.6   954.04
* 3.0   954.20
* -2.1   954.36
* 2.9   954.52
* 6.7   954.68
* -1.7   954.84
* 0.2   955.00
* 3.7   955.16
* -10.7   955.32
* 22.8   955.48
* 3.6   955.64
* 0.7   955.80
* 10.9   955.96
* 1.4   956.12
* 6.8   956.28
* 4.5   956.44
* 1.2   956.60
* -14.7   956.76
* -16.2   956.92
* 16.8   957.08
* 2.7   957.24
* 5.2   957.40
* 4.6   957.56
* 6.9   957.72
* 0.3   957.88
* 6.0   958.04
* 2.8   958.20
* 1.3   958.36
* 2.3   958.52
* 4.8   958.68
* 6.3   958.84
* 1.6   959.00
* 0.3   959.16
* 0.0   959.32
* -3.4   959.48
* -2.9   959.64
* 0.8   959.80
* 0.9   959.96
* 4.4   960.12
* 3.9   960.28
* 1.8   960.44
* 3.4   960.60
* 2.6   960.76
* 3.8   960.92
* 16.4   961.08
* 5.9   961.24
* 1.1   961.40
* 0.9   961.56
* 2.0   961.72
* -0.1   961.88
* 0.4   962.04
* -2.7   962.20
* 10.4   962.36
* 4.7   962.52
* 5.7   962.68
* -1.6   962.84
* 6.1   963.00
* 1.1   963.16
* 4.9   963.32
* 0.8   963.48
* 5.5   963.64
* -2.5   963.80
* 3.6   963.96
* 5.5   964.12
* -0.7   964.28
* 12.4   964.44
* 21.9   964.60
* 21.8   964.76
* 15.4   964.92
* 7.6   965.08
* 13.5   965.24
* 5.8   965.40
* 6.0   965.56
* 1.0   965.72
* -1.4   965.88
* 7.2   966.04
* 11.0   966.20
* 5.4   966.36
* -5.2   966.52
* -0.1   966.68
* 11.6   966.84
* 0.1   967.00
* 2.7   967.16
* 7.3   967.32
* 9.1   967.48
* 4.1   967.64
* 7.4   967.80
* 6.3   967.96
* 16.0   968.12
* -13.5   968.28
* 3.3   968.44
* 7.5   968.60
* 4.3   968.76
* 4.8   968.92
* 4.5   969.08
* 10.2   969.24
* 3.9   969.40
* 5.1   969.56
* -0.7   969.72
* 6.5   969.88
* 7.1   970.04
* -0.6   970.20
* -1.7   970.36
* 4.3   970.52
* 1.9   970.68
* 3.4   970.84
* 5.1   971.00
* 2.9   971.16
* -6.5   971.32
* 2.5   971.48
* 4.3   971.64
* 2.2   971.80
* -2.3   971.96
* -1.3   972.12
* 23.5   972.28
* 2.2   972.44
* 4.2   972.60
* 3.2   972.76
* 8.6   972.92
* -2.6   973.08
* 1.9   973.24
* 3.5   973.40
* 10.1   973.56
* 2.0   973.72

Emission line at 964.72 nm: H-beta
